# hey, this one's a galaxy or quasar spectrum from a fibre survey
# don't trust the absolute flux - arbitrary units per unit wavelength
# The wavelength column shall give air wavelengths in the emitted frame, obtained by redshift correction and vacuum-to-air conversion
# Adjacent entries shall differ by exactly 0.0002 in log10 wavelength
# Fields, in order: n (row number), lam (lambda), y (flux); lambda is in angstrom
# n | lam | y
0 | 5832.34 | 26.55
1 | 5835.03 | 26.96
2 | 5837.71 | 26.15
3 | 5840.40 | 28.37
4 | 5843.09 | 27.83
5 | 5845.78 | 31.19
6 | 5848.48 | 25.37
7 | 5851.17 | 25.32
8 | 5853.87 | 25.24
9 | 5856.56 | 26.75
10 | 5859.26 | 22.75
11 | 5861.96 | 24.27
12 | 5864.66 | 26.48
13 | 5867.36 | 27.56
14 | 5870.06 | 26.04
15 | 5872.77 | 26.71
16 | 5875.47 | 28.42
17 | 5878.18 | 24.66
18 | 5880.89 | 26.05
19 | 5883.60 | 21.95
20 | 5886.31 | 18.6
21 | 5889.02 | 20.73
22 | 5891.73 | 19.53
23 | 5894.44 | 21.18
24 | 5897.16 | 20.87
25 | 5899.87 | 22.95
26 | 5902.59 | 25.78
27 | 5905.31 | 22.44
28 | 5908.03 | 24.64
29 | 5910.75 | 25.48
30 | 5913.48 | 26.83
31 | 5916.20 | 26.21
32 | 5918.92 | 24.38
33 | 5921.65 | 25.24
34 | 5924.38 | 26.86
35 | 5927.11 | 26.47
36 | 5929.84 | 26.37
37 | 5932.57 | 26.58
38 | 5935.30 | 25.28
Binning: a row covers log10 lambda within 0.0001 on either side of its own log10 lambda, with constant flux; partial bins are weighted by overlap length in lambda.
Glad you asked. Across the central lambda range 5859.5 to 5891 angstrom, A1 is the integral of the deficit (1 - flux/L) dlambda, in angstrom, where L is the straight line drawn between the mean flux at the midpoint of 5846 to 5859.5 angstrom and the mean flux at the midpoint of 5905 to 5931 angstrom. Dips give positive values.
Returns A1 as 1.49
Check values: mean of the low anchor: 25.8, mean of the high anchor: 25.6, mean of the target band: 24.5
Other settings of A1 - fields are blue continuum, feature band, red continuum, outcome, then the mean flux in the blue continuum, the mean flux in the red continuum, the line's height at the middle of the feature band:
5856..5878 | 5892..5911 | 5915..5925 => 2.0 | 26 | 25.6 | 25.7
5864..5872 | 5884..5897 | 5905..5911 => 2.6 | 26.7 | 24.3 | 25.3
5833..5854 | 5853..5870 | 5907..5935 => 0.8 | 27.1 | 25.9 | 26.8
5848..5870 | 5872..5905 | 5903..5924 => 3.0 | 25.5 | 25.1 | 25.3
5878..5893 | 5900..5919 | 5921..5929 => -0.4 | 21.7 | 26.3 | 24.5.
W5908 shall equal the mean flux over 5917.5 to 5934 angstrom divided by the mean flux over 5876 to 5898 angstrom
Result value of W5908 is 1.18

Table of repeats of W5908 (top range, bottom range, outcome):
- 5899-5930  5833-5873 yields 0.96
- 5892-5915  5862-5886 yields 0.92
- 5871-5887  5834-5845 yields 0.90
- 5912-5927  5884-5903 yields 1.22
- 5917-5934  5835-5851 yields 0.94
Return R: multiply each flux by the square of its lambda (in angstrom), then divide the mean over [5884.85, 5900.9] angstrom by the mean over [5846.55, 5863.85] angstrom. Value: 0.83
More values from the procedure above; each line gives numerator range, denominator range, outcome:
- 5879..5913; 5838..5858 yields 0.85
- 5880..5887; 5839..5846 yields 0.79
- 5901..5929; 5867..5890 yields 1.05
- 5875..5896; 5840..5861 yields 0.86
